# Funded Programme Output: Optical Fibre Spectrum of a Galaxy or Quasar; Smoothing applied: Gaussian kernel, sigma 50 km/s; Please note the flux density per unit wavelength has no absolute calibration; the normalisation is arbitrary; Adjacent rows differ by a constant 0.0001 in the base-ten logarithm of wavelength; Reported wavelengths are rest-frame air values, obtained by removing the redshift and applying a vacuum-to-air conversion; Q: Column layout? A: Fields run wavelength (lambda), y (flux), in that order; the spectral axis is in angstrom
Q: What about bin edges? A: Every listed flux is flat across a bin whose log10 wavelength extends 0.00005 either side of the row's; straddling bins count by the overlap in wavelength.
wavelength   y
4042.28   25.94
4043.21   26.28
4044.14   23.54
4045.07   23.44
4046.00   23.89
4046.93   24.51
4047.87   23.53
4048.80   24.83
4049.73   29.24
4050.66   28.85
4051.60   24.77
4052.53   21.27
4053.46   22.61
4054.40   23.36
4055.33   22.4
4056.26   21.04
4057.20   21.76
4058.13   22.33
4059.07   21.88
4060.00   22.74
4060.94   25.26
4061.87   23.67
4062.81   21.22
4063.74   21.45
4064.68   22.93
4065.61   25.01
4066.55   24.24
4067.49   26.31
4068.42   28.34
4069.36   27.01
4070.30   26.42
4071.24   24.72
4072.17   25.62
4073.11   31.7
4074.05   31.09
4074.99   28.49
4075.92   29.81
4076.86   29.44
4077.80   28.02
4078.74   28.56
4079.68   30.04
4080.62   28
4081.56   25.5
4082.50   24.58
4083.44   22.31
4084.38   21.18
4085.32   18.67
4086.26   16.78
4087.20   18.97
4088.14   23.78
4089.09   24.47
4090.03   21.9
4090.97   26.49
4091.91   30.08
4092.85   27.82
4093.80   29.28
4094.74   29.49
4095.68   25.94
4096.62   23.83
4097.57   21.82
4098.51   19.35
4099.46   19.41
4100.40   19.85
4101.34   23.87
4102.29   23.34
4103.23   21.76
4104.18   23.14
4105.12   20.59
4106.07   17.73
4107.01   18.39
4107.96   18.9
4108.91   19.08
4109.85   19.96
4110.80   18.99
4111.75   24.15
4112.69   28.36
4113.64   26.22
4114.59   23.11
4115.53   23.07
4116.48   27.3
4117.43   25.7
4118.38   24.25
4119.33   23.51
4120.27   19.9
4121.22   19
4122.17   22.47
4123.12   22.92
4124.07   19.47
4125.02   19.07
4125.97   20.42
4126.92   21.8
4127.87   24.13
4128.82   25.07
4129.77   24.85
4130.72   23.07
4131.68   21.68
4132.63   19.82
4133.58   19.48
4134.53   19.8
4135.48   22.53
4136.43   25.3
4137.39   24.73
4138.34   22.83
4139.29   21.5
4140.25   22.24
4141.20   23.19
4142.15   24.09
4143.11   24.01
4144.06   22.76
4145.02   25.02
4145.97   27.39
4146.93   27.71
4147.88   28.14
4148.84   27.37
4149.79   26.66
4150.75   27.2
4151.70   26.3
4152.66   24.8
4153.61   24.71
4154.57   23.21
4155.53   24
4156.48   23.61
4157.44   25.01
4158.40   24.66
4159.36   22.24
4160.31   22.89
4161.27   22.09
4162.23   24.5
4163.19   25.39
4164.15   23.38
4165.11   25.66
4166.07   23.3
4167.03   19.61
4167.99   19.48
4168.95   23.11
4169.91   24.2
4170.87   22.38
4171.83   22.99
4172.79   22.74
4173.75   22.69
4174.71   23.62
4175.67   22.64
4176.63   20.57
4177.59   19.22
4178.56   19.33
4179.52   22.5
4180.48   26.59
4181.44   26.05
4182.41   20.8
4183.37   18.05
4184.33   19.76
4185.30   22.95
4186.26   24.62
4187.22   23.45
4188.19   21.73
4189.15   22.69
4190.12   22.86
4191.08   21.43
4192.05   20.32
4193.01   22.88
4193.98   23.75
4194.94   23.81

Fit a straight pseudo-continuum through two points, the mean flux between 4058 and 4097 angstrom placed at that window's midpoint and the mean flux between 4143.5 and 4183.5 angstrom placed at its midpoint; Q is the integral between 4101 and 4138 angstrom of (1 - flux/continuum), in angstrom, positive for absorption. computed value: 3.5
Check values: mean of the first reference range 25.4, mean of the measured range 22.2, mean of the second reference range 23.7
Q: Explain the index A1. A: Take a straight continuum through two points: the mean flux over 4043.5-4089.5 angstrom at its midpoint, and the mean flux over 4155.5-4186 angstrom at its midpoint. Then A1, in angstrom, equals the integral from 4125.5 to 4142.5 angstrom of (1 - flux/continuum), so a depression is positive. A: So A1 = 0.6 angstrom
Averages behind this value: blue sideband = 24.7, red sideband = 22.7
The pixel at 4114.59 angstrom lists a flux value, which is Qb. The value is 23.11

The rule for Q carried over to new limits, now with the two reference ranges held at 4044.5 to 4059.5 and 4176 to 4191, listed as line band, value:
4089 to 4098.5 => -1.1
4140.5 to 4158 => -2.1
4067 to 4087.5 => -2.3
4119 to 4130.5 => 0.5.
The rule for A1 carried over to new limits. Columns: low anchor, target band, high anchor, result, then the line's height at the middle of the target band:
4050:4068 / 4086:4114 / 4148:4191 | 0.63 angstrom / 23.3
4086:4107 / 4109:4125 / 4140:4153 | 0.86 angstrom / 24.1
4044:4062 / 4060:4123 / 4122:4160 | -1.03 angstrom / 23.7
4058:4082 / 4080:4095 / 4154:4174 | 0.77 angstrom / 25.6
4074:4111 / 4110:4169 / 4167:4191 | -1.56 angstrom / 22.9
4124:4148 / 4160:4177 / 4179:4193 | -0.15 angstrom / 22.7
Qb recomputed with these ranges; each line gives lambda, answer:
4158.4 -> 24.66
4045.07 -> 23.44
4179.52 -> 22.5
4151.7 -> 26.3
